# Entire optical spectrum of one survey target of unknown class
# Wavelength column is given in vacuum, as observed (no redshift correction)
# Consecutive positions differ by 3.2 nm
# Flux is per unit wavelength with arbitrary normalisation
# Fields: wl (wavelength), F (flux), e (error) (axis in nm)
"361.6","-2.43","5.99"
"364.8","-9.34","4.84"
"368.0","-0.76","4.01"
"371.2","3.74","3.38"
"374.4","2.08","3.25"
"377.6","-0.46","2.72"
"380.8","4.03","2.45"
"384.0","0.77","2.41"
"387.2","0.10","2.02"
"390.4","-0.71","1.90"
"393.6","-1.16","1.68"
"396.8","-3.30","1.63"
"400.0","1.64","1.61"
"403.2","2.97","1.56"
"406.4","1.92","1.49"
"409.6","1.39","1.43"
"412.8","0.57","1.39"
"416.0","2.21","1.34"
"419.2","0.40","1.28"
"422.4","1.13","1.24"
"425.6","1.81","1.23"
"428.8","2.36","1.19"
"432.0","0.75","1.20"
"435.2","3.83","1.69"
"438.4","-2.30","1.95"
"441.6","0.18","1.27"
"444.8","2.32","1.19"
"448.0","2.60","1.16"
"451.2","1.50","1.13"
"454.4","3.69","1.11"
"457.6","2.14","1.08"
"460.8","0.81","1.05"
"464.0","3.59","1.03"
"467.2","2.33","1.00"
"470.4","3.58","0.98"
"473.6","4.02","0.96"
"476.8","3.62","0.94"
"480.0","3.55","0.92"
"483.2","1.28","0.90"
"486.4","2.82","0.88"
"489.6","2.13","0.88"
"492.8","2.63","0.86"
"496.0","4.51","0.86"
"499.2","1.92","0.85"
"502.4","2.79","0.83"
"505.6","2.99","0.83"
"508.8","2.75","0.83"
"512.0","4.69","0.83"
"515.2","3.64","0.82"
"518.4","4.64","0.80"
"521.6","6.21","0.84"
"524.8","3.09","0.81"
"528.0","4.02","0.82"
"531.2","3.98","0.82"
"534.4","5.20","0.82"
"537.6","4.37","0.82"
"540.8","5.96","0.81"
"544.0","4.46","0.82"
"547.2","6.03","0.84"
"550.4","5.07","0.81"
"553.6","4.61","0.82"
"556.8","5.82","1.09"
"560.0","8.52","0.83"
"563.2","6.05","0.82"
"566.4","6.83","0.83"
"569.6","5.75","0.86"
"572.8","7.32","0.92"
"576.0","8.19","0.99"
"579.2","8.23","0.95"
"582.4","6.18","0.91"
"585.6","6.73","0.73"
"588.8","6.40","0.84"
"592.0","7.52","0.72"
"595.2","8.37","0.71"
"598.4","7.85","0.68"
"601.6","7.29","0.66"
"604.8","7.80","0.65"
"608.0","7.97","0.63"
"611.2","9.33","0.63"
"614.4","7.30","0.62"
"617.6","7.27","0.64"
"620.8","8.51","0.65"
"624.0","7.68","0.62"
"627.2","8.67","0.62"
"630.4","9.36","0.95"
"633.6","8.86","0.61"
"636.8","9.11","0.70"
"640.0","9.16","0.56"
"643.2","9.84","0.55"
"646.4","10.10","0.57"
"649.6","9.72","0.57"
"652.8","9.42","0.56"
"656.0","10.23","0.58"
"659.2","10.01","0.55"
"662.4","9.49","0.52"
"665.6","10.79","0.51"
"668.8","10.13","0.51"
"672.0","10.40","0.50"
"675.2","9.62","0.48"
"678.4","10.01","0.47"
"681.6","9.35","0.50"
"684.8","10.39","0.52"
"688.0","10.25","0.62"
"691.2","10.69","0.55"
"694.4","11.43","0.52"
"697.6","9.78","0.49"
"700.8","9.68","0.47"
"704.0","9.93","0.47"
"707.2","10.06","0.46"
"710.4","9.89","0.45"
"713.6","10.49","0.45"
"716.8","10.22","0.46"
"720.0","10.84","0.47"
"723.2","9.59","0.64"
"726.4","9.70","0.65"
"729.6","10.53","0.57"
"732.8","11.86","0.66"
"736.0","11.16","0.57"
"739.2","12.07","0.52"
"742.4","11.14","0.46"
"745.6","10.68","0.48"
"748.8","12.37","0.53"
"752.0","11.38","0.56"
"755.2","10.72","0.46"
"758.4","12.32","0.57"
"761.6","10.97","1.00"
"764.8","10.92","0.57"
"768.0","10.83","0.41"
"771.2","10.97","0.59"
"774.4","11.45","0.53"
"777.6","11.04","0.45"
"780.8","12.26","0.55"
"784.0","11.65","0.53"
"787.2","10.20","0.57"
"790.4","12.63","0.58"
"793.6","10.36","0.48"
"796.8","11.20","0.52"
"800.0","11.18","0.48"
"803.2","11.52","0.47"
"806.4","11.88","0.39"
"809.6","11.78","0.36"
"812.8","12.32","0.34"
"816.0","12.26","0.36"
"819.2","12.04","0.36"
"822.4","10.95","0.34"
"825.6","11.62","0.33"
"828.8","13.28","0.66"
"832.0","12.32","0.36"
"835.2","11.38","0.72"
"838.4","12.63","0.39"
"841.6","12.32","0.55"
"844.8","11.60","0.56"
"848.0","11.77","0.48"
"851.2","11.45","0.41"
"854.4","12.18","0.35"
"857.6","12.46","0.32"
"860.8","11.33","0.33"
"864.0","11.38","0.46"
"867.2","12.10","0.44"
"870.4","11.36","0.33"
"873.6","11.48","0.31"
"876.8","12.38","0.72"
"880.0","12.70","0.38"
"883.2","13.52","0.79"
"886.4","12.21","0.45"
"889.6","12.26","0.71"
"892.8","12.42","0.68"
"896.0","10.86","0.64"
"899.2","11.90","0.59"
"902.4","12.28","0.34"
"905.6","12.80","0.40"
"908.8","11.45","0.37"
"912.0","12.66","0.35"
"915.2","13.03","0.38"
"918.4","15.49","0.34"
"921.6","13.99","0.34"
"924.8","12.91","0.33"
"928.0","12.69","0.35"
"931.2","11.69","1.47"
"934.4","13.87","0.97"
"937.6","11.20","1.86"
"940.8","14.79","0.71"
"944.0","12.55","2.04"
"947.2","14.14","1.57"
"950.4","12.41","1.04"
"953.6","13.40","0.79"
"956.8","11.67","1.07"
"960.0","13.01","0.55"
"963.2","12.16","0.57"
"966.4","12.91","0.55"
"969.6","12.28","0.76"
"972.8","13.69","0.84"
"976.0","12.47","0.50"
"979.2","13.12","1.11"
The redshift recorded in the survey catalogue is 0.398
